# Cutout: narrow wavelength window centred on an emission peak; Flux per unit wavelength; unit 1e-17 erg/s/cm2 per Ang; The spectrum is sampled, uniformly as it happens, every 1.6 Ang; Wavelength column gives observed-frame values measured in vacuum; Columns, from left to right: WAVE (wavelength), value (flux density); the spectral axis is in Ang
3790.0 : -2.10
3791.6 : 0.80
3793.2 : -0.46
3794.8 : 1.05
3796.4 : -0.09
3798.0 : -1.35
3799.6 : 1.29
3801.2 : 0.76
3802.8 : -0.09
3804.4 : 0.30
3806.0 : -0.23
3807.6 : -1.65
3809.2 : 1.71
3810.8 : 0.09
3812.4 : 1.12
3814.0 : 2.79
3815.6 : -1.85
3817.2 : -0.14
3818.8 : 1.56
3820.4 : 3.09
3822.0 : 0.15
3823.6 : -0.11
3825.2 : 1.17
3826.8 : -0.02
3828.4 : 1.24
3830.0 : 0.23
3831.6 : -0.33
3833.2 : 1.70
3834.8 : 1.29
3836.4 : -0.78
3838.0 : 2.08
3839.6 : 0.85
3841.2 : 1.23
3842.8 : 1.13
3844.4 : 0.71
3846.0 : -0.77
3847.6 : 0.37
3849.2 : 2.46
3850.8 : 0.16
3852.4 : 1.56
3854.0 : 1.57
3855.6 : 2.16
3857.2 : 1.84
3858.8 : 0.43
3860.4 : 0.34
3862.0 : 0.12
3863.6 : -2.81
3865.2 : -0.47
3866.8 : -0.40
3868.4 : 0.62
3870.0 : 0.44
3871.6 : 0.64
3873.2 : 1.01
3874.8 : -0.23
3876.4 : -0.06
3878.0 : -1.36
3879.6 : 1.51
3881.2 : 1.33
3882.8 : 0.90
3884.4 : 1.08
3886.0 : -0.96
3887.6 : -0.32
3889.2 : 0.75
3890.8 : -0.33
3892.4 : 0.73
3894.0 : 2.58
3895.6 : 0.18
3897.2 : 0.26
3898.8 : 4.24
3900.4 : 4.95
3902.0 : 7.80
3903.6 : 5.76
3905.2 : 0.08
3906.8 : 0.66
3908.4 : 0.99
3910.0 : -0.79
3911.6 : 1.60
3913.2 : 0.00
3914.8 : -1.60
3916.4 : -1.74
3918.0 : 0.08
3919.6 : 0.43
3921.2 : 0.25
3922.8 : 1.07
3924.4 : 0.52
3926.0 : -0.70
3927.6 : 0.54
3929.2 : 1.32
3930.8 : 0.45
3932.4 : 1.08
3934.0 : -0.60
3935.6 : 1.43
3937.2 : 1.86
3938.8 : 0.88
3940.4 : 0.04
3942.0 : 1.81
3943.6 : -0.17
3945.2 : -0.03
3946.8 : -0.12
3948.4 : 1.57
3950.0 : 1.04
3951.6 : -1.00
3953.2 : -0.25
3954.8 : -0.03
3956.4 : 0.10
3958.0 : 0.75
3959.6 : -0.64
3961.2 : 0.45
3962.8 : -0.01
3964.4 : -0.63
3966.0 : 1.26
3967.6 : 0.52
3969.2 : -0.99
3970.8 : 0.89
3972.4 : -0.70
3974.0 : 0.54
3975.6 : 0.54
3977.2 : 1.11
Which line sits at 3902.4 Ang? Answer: [O II]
